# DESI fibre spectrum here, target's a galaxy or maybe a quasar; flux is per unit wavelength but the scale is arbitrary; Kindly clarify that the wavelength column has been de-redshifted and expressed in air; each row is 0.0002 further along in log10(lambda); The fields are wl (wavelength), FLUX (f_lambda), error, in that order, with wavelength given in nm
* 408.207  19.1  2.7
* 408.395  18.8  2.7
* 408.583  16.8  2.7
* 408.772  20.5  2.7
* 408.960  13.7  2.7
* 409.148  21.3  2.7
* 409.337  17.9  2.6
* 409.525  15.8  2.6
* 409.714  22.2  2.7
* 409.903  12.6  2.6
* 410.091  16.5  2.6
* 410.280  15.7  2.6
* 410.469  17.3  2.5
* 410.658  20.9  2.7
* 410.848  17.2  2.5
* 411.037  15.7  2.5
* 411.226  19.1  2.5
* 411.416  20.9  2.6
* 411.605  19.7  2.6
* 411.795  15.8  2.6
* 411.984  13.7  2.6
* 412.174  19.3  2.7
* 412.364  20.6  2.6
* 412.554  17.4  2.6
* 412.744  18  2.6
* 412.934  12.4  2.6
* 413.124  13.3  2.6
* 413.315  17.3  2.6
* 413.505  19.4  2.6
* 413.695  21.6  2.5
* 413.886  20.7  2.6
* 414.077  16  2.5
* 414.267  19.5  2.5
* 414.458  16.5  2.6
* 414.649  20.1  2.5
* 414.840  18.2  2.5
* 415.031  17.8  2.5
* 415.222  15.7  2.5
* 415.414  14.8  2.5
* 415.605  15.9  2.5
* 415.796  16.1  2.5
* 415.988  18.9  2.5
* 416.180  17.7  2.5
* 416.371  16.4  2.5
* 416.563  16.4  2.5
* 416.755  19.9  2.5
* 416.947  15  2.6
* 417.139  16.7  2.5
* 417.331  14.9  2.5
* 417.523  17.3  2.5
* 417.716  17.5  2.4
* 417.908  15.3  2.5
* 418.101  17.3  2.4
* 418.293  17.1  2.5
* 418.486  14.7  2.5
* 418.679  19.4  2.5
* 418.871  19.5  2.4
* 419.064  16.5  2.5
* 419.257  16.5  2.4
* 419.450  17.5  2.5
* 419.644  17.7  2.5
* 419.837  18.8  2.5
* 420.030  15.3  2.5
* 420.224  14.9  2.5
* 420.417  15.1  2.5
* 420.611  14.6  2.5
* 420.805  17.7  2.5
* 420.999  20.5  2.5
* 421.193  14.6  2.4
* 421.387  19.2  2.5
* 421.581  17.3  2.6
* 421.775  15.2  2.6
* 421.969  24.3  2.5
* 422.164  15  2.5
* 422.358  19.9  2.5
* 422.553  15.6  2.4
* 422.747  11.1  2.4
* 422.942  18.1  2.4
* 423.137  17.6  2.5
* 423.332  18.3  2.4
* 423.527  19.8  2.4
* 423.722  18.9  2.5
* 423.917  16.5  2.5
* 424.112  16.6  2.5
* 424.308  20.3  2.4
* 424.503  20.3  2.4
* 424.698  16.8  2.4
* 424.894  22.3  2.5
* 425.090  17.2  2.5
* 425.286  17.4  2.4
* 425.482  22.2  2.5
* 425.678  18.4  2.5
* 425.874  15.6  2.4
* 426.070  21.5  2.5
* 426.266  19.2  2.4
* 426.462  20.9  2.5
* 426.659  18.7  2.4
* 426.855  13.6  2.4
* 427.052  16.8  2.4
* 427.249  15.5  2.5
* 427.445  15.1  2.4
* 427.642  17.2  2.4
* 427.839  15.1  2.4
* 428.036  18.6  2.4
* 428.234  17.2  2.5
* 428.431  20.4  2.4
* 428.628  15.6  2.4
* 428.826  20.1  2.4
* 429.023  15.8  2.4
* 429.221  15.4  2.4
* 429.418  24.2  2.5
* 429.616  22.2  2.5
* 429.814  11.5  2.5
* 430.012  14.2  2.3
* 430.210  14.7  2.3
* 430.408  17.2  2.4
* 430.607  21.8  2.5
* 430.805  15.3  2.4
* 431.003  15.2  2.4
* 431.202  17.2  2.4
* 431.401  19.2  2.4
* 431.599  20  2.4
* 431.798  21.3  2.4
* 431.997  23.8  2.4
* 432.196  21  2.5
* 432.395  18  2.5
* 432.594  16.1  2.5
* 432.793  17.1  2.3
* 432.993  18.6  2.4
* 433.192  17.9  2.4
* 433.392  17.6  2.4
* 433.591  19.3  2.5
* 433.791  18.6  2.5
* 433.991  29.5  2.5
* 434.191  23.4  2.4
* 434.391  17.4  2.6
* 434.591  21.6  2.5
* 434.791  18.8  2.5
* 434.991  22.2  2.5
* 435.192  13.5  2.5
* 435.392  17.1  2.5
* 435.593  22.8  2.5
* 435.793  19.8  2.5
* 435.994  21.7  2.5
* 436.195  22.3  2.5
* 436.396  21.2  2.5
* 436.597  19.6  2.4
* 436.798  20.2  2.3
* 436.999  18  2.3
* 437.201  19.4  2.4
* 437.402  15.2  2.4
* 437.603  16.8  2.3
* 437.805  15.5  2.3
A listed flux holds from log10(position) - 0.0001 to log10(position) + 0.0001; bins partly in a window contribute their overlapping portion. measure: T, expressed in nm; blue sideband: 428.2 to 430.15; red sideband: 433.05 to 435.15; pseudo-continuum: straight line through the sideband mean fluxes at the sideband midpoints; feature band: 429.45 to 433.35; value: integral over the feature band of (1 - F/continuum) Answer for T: 0.16 nm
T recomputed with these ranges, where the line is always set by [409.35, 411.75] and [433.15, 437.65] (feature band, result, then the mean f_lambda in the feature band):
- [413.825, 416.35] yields 0.09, 17.5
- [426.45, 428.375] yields 0.24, 16.8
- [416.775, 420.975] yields 0.38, 16.8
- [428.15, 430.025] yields 0.14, 17.8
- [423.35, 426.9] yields 0.04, 18.7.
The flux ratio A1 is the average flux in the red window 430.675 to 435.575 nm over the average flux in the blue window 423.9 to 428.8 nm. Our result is 1.07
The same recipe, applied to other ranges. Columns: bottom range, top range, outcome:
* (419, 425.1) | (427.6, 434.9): 1.06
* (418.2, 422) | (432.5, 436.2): 1.14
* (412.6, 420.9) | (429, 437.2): 1.12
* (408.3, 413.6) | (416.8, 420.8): 0.95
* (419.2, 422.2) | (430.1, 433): 1.07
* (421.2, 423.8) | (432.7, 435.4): 1.11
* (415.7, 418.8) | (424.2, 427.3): 1.10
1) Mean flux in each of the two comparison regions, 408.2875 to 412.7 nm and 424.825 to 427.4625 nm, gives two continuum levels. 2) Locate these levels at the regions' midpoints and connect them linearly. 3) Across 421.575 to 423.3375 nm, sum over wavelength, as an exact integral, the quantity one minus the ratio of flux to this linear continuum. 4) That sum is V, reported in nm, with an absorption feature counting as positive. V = 0.09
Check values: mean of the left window 17.8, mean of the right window 18.2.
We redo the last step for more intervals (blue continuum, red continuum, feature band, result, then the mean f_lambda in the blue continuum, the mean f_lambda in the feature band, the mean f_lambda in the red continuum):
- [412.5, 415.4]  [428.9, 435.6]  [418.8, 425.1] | 0.176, 17.5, 17.6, 18.8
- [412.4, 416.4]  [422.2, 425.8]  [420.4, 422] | 0.040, 17.4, 17.5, 18.1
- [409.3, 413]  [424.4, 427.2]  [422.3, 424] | 0.104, 17.5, 17.3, 18.6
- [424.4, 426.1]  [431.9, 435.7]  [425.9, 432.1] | 0.462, 19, 17.9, 19.7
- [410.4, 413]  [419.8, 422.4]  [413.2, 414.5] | -0.079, 17.8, 18.7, 17.2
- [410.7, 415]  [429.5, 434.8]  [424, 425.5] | -0.038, 17.9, 18.9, 18.9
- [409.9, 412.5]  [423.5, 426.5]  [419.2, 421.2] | 0.189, 17.7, 16.7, 18.9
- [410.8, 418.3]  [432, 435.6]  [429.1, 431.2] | 0.212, 17.3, 17.2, 19.5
